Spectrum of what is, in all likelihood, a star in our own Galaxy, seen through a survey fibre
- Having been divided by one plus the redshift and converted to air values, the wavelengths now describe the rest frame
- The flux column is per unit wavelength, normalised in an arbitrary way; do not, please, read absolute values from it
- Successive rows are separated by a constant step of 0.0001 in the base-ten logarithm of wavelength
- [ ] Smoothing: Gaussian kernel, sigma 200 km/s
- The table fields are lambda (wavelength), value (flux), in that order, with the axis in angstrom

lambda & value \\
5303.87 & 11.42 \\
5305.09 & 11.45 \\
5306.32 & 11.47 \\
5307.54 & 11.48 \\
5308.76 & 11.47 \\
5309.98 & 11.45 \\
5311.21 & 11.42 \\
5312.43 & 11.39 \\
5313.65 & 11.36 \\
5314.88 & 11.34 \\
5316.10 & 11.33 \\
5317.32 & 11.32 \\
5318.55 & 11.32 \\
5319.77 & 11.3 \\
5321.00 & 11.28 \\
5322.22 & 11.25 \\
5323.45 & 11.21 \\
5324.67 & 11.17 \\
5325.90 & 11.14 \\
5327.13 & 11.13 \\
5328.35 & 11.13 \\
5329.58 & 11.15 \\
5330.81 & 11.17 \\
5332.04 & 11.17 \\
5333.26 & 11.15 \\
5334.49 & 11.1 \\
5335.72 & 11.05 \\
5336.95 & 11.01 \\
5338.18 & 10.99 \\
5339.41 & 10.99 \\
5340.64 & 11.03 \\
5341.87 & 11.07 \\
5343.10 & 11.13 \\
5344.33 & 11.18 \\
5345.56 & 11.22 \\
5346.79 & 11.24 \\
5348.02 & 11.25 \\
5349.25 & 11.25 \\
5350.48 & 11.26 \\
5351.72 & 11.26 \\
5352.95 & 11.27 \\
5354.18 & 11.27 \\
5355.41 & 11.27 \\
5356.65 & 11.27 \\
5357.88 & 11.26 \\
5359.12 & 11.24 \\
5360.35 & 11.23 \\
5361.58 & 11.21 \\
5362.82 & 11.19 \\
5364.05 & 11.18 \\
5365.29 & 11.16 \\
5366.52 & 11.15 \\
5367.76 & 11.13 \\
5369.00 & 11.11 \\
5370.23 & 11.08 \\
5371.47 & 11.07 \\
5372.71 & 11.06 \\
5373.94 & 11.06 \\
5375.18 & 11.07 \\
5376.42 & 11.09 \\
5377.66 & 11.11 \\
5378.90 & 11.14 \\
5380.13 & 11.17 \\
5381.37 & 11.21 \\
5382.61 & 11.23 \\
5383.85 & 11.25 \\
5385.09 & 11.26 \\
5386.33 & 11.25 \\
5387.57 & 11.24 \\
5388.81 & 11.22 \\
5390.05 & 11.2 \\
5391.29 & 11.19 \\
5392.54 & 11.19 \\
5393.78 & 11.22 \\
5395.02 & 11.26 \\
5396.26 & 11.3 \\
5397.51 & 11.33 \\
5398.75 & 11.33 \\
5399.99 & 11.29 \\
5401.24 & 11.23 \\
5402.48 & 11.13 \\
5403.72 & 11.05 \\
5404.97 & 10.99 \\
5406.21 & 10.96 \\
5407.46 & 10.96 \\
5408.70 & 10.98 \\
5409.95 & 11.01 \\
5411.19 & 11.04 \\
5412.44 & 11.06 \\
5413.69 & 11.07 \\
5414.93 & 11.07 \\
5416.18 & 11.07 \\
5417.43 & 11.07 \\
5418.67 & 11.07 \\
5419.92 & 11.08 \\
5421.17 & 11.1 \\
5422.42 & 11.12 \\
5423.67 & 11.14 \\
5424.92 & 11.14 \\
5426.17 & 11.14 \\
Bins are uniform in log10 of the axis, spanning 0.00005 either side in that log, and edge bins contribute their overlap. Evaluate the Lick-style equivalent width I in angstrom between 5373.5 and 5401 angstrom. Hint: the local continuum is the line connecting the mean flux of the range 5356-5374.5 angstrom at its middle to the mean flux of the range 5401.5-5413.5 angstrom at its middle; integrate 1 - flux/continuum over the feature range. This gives -0.30 angstrom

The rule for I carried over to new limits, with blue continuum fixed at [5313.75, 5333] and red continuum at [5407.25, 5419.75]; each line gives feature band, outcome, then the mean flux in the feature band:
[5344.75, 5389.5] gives -0.20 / 11.2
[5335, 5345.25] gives 0.12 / 11.1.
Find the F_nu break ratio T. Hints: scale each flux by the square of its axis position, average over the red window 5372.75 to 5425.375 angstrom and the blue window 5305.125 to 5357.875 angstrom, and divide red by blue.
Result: 1.02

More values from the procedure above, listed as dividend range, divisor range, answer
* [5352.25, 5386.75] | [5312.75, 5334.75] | 1.01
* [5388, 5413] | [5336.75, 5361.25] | 1.02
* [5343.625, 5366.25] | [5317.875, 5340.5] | 1.02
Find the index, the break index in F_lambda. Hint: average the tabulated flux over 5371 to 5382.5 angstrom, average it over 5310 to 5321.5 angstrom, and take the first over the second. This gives 0.98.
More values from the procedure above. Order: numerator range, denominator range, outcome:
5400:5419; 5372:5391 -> 0.99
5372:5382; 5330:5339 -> 1.00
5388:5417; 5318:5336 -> 1.00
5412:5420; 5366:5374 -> 1.00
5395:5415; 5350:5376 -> 0.99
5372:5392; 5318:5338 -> 1.00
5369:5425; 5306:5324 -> 0.98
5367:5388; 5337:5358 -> 1.00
